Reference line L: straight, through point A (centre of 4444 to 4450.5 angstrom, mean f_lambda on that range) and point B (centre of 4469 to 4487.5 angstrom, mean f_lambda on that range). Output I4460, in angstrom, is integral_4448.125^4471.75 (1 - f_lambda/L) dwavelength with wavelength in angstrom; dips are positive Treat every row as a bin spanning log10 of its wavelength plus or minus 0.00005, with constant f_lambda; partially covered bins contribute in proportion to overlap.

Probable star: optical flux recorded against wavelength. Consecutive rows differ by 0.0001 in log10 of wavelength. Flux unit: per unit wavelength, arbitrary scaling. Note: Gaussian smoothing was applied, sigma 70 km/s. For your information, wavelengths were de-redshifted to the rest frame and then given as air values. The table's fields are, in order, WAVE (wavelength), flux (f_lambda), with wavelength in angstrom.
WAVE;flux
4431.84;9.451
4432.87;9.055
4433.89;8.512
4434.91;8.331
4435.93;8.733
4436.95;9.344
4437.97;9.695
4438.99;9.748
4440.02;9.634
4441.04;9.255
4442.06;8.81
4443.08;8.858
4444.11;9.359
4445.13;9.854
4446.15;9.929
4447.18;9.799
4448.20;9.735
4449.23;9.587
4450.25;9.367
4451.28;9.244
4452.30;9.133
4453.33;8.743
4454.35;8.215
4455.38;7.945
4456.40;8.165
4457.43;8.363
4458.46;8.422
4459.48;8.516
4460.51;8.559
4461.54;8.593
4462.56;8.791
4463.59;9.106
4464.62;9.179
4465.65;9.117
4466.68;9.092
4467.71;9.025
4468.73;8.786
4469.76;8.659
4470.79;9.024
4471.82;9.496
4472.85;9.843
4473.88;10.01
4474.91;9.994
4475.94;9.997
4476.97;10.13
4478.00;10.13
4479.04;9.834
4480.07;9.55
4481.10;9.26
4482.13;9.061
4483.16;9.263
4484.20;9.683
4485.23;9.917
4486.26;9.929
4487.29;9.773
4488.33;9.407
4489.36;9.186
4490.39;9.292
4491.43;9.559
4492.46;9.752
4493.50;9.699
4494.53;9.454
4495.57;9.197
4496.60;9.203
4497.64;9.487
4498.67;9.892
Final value 2.0 angstrom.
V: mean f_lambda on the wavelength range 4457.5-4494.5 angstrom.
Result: 9.35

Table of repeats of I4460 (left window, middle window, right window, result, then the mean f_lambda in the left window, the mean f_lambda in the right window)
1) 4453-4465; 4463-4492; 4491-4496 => -1.3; 8.54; 9.54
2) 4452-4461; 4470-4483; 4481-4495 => -0.8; 8.43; 9.53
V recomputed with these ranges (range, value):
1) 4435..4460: 9.09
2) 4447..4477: 9.07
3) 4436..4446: 9.39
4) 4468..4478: 9.58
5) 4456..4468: 8.74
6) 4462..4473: 9.08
